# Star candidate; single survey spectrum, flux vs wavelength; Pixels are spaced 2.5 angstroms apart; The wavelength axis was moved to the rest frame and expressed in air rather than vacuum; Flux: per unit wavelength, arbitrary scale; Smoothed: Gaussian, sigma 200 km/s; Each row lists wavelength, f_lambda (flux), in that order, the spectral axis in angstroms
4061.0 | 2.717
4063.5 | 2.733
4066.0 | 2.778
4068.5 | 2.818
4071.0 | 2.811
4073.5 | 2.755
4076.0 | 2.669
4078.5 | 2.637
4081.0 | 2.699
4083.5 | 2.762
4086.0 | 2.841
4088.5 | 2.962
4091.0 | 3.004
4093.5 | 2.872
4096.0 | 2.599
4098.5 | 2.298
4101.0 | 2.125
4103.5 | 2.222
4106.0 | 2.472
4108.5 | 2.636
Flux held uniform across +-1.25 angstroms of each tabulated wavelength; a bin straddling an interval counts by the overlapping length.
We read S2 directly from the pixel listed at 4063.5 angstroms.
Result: 2.733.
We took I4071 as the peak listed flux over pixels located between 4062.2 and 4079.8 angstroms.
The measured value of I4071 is 2.818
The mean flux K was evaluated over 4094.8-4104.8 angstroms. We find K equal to 2.31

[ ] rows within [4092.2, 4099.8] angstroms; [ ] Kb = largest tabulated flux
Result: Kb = 2.872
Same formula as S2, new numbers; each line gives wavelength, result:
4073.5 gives 2.755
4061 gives 2.717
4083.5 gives 2.762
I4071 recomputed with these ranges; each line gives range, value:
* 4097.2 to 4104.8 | 2.298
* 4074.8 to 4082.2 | 2.699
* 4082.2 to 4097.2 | 3.004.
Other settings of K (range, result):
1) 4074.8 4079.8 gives 2.65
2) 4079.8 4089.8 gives 2.82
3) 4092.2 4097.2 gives 2.74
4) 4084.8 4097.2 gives 2.86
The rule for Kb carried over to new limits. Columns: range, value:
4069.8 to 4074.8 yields 2.811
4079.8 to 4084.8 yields 2.762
